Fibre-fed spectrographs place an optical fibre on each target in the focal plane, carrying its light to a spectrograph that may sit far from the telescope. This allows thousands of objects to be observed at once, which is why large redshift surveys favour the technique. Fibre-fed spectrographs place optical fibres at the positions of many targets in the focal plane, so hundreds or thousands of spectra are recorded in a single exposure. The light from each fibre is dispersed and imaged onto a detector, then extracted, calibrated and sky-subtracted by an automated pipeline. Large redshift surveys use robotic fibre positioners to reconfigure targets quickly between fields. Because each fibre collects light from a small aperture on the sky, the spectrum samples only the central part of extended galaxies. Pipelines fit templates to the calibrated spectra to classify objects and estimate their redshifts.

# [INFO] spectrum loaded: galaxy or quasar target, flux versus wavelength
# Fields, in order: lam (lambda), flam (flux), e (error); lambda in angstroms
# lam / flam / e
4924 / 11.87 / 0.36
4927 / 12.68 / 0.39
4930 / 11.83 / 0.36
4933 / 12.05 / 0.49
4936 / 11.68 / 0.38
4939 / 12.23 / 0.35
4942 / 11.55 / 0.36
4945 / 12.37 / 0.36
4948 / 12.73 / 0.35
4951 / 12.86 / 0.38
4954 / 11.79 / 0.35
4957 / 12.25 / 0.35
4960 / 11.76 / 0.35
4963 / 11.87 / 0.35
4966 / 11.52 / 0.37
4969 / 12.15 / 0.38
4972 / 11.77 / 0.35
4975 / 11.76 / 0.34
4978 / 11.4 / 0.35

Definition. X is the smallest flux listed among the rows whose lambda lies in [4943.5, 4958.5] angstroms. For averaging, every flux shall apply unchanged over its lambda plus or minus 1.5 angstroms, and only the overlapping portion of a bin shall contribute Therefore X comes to 11.79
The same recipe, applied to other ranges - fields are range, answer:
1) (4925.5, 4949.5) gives 11.55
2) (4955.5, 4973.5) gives 11.52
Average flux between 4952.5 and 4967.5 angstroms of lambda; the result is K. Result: 11.8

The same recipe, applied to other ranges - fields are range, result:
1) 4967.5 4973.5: 12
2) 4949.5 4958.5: 12.3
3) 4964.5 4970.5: 11.8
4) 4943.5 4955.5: 12.4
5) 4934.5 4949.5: 12.1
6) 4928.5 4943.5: 11.9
